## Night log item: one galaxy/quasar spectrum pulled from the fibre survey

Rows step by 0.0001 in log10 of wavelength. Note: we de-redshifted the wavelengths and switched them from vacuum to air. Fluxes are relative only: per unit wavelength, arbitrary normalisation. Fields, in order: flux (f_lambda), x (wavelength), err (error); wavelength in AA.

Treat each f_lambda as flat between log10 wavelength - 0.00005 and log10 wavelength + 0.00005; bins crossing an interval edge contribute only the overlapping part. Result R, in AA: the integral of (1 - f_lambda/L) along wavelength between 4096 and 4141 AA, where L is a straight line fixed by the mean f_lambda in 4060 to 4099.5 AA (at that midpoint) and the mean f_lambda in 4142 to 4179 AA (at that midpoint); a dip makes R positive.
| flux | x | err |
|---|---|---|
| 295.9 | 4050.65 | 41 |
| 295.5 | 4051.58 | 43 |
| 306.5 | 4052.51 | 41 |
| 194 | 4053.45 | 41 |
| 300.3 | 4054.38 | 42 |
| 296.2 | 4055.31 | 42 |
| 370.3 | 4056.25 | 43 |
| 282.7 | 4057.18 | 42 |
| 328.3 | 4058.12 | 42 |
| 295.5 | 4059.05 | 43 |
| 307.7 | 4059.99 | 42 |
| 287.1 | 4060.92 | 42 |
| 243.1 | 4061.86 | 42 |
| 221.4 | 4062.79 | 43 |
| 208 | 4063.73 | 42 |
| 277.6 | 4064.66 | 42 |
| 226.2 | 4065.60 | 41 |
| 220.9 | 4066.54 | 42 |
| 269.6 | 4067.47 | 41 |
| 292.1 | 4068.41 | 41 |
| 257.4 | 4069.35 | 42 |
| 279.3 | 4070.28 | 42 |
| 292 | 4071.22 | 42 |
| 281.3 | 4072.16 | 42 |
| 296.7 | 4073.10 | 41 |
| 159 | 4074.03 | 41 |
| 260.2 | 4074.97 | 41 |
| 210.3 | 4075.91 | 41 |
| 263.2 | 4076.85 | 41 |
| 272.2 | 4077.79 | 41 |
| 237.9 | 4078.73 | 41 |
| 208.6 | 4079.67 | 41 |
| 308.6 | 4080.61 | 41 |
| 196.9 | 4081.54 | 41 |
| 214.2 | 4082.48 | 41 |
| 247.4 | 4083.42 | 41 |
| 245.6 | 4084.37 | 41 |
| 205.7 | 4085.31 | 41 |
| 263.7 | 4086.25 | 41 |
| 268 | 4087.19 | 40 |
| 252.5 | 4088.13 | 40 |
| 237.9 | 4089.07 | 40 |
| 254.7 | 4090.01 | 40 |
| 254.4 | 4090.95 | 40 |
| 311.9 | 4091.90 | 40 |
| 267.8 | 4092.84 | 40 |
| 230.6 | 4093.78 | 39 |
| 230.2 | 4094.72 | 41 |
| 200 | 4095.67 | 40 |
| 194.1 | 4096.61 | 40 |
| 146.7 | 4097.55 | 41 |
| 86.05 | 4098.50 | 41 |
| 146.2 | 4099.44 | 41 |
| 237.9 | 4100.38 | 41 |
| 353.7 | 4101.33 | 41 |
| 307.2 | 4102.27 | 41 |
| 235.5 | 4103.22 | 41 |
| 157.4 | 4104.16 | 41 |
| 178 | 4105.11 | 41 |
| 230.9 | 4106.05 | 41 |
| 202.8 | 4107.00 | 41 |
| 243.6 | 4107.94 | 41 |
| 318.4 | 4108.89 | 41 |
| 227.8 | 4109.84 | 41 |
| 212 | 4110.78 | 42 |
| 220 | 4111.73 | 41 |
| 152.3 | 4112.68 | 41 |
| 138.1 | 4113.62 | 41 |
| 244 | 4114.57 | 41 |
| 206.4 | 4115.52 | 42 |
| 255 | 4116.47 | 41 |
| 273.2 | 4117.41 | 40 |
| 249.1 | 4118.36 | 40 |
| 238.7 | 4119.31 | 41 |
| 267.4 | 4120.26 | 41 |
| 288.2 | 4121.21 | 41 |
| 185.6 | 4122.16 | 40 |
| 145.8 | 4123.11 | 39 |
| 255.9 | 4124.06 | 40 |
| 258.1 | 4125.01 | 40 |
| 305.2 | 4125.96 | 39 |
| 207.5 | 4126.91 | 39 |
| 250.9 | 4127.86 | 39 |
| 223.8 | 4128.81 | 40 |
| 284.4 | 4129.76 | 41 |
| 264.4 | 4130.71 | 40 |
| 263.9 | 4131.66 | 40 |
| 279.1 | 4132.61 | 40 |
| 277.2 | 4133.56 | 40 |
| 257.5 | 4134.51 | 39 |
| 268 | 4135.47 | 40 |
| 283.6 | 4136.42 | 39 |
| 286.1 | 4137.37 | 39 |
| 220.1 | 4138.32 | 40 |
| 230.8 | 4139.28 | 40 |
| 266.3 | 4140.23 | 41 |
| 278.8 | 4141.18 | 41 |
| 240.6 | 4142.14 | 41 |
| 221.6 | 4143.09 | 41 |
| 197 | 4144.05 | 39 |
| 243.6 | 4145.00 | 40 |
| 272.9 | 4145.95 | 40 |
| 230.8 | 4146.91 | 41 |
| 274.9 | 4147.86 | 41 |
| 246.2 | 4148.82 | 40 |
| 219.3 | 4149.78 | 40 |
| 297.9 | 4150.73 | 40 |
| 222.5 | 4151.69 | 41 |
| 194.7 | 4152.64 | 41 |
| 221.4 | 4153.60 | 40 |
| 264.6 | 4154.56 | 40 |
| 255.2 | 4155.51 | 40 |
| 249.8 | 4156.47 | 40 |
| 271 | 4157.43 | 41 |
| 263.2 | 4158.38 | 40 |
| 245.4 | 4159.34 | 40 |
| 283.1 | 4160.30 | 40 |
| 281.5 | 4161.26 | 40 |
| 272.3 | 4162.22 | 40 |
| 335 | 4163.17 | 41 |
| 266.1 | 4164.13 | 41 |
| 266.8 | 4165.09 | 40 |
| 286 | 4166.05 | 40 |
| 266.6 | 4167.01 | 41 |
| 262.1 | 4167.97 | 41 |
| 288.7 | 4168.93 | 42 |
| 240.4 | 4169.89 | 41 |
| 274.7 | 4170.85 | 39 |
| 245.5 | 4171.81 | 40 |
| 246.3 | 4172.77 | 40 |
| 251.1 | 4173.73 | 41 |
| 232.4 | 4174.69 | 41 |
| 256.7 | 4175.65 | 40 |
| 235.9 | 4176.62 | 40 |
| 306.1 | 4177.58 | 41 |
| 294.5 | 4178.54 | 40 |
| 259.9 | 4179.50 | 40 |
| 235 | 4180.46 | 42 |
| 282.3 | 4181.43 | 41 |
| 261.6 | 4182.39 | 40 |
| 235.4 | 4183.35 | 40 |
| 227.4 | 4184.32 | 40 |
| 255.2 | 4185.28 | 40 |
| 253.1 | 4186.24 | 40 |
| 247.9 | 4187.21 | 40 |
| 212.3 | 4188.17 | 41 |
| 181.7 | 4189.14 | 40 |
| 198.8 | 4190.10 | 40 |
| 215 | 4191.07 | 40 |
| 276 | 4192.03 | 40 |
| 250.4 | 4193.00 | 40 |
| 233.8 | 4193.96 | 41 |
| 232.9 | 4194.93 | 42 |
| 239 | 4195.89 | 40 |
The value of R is 2.5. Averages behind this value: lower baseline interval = 240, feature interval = 235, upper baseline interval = 257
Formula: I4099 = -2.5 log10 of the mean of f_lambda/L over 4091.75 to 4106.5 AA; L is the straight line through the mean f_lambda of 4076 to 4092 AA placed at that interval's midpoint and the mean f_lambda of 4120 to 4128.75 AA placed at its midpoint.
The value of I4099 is 0.12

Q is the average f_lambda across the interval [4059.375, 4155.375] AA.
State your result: 242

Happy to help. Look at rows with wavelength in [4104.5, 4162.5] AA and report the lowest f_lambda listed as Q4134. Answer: 138.1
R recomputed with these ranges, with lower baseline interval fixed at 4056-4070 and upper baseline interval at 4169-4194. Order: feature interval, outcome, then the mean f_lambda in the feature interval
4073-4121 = 6.0 AA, 232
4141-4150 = 0.4 AA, 242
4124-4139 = -0.2 AA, 261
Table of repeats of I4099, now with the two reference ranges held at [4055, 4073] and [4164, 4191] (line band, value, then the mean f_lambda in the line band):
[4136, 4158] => 0.05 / 247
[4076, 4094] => 0.09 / 249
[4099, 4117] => 0.18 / 225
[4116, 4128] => 0.08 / 244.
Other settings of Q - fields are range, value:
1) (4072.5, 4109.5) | 234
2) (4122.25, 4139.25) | 253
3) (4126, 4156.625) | 251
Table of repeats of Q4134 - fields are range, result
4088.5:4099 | 86.05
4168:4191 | 181.7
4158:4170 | 240.4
